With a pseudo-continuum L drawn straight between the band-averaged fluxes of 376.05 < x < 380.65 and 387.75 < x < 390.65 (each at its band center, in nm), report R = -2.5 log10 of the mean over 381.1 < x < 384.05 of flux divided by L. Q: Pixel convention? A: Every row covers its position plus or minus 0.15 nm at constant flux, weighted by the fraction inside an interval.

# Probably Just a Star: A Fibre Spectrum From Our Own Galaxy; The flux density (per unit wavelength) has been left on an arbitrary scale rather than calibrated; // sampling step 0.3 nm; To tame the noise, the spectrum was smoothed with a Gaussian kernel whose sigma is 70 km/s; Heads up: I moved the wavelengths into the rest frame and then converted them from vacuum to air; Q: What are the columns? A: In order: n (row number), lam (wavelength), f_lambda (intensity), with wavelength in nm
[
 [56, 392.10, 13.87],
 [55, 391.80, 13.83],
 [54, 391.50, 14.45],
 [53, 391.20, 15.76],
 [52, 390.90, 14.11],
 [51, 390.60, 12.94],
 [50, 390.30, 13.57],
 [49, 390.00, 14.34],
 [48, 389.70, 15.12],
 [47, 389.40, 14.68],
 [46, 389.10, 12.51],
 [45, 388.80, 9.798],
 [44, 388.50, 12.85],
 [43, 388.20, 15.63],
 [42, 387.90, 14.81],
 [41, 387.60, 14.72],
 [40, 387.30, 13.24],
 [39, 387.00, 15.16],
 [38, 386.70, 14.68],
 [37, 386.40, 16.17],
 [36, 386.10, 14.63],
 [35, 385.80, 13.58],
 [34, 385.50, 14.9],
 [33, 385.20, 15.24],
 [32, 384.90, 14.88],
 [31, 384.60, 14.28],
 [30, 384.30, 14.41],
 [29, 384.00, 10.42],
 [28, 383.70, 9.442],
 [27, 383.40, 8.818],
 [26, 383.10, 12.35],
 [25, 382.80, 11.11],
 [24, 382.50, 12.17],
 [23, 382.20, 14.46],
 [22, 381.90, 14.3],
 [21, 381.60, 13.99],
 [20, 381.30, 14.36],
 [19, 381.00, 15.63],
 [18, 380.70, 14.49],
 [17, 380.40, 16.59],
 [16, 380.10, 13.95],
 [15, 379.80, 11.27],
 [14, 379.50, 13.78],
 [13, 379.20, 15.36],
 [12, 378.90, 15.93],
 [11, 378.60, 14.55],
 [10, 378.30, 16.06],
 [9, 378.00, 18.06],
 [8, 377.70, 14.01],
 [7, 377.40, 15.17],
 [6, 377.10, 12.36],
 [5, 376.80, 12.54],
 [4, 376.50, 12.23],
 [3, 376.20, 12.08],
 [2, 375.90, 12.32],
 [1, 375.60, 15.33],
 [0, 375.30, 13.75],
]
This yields 0.147 mag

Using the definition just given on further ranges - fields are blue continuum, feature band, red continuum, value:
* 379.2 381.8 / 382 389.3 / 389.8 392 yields 0.07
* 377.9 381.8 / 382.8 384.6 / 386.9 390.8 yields 0.26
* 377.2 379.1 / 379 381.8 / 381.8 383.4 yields -0.04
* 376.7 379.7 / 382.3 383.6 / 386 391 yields 0.28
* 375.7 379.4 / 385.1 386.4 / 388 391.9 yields -0.06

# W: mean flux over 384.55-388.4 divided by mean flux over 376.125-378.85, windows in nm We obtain 1.04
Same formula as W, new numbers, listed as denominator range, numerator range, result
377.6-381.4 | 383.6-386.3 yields 0.91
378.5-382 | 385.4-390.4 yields 0.97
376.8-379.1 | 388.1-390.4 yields 0.90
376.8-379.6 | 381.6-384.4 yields 0.80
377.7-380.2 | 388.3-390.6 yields 0.90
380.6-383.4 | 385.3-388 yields 1.10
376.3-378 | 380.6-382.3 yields 1.07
